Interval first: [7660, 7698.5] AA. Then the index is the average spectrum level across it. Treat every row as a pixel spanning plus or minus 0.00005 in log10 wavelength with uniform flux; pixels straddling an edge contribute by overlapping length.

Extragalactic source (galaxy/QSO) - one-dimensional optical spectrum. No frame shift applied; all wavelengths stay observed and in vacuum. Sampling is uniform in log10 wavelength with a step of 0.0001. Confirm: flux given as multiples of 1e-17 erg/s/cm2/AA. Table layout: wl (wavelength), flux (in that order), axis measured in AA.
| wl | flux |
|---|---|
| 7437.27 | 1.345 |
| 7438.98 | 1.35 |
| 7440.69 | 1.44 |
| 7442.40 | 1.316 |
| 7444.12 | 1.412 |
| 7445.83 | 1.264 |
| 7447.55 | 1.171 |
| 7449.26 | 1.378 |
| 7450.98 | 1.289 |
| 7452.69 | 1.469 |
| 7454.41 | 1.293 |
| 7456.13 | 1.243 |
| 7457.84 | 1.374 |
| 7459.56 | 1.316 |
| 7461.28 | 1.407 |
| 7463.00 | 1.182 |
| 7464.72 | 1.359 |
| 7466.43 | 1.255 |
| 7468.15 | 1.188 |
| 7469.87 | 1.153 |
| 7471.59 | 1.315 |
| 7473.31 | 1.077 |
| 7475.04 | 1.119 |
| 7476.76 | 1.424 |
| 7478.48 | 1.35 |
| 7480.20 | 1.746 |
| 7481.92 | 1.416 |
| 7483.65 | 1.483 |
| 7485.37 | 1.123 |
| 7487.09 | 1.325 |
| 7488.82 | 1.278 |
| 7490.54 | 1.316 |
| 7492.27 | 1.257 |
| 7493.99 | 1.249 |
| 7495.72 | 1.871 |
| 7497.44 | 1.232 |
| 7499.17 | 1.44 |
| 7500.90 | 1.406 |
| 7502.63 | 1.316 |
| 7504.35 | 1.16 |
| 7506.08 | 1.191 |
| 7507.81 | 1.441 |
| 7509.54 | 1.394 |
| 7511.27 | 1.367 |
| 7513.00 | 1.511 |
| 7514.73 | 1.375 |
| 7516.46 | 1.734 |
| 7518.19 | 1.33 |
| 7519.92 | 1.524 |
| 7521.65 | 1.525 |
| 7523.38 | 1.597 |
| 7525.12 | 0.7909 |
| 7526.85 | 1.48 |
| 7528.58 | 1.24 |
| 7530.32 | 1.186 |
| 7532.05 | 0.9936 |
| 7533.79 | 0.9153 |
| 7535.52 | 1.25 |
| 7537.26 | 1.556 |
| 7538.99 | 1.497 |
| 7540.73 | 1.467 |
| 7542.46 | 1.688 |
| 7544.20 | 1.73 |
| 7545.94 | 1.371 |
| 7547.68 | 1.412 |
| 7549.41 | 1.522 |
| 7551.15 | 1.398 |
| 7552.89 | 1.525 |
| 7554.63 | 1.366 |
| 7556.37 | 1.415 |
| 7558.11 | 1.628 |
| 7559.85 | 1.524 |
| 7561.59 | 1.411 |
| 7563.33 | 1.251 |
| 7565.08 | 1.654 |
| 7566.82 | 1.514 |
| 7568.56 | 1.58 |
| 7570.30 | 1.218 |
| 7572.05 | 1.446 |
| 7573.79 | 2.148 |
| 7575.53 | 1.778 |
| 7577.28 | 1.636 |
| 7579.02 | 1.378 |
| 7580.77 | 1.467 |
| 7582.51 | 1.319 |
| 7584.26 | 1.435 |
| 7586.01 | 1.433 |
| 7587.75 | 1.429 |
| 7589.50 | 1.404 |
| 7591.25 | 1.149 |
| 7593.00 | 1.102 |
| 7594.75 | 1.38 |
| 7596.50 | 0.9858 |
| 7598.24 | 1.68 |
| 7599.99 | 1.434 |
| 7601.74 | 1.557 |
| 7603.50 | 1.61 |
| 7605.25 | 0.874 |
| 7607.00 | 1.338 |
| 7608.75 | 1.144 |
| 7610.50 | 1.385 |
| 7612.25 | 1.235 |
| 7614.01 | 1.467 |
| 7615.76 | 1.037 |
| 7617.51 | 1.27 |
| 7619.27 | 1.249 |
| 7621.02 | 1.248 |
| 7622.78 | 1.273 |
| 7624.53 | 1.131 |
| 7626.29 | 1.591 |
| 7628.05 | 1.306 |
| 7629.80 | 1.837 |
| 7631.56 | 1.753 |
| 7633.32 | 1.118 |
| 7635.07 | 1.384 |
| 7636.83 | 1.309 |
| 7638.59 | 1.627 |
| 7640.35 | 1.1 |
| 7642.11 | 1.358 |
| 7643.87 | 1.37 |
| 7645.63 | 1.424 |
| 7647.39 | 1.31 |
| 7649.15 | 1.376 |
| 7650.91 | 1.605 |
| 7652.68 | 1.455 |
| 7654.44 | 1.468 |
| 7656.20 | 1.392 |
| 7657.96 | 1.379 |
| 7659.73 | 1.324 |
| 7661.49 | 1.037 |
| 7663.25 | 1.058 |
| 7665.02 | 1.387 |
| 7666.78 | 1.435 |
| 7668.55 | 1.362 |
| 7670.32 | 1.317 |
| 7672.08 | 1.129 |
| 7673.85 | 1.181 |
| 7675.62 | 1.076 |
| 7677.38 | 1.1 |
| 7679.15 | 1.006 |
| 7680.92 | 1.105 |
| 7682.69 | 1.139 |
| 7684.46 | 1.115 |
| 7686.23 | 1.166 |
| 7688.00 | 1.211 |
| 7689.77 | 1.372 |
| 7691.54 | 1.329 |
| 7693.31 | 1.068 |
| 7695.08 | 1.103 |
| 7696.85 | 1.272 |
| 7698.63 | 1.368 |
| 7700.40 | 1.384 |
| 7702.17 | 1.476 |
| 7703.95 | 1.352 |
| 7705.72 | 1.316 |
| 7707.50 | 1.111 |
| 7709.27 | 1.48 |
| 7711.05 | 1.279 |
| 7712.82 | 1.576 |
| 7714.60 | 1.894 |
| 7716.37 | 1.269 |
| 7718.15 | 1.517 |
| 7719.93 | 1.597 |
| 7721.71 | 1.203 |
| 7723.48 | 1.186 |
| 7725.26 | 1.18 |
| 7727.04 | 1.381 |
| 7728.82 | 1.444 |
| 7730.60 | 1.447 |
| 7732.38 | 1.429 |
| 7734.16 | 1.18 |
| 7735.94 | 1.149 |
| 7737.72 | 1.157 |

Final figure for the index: 1.19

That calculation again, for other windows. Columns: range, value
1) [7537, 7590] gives 1.5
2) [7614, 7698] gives 1.29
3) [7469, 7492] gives 1.32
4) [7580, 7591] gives 1.4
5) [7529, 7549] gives 1.37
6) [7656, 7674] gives 1.27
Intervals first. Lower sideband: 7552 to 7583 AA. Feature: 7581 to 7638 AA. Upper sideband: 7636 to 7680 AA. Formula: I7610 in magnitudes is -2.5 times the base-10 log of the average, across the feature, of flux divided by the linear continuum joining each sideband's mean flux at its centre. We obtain 0.06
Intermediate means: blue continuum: 1.52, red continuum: 1.3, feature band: 1.34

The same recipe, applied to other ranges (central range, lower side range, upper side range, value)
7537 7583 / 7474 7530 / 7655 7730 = -0.13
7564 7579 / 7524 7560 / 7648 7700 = -0.19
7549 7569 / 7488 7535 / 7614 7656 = -0.10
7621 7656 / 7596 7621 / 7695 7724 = -0.06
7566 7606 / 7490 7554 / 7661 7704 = -0.09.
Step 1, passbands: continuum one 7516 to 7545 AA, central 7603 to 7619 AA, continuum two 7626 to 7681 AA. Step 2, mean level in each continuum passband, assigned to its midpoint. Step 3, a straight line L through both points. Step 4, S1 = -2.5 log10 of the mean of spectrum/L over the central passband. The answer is 0.08 mag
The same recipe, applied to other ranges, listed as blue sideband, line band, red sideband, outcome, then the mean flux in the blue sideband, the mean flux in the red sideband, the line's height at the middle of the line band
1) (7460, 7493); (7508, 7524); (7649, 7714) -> -0.14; 1.3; 1.28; 1.3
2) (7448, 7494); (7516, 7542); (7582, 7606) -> -0.01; 1.31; 1.34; 1.33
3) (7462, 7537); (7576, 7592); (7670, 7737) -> -0.09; 1.32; 1.29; 1.31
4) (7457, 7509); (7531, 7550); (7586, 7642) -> -0.05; 1.33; 1.34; 1.33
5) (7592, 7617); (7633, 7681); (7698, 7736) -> 0.03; 1.3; 1.38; 1.34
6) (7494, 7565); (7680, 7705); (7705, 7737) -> 0.10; 1.4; 1.37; 1.37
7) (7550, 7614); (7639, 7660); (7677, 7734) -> -0.02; 1.42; 1.31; 1.36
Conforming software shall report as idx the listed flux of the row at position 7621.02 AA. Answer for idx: 1.248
